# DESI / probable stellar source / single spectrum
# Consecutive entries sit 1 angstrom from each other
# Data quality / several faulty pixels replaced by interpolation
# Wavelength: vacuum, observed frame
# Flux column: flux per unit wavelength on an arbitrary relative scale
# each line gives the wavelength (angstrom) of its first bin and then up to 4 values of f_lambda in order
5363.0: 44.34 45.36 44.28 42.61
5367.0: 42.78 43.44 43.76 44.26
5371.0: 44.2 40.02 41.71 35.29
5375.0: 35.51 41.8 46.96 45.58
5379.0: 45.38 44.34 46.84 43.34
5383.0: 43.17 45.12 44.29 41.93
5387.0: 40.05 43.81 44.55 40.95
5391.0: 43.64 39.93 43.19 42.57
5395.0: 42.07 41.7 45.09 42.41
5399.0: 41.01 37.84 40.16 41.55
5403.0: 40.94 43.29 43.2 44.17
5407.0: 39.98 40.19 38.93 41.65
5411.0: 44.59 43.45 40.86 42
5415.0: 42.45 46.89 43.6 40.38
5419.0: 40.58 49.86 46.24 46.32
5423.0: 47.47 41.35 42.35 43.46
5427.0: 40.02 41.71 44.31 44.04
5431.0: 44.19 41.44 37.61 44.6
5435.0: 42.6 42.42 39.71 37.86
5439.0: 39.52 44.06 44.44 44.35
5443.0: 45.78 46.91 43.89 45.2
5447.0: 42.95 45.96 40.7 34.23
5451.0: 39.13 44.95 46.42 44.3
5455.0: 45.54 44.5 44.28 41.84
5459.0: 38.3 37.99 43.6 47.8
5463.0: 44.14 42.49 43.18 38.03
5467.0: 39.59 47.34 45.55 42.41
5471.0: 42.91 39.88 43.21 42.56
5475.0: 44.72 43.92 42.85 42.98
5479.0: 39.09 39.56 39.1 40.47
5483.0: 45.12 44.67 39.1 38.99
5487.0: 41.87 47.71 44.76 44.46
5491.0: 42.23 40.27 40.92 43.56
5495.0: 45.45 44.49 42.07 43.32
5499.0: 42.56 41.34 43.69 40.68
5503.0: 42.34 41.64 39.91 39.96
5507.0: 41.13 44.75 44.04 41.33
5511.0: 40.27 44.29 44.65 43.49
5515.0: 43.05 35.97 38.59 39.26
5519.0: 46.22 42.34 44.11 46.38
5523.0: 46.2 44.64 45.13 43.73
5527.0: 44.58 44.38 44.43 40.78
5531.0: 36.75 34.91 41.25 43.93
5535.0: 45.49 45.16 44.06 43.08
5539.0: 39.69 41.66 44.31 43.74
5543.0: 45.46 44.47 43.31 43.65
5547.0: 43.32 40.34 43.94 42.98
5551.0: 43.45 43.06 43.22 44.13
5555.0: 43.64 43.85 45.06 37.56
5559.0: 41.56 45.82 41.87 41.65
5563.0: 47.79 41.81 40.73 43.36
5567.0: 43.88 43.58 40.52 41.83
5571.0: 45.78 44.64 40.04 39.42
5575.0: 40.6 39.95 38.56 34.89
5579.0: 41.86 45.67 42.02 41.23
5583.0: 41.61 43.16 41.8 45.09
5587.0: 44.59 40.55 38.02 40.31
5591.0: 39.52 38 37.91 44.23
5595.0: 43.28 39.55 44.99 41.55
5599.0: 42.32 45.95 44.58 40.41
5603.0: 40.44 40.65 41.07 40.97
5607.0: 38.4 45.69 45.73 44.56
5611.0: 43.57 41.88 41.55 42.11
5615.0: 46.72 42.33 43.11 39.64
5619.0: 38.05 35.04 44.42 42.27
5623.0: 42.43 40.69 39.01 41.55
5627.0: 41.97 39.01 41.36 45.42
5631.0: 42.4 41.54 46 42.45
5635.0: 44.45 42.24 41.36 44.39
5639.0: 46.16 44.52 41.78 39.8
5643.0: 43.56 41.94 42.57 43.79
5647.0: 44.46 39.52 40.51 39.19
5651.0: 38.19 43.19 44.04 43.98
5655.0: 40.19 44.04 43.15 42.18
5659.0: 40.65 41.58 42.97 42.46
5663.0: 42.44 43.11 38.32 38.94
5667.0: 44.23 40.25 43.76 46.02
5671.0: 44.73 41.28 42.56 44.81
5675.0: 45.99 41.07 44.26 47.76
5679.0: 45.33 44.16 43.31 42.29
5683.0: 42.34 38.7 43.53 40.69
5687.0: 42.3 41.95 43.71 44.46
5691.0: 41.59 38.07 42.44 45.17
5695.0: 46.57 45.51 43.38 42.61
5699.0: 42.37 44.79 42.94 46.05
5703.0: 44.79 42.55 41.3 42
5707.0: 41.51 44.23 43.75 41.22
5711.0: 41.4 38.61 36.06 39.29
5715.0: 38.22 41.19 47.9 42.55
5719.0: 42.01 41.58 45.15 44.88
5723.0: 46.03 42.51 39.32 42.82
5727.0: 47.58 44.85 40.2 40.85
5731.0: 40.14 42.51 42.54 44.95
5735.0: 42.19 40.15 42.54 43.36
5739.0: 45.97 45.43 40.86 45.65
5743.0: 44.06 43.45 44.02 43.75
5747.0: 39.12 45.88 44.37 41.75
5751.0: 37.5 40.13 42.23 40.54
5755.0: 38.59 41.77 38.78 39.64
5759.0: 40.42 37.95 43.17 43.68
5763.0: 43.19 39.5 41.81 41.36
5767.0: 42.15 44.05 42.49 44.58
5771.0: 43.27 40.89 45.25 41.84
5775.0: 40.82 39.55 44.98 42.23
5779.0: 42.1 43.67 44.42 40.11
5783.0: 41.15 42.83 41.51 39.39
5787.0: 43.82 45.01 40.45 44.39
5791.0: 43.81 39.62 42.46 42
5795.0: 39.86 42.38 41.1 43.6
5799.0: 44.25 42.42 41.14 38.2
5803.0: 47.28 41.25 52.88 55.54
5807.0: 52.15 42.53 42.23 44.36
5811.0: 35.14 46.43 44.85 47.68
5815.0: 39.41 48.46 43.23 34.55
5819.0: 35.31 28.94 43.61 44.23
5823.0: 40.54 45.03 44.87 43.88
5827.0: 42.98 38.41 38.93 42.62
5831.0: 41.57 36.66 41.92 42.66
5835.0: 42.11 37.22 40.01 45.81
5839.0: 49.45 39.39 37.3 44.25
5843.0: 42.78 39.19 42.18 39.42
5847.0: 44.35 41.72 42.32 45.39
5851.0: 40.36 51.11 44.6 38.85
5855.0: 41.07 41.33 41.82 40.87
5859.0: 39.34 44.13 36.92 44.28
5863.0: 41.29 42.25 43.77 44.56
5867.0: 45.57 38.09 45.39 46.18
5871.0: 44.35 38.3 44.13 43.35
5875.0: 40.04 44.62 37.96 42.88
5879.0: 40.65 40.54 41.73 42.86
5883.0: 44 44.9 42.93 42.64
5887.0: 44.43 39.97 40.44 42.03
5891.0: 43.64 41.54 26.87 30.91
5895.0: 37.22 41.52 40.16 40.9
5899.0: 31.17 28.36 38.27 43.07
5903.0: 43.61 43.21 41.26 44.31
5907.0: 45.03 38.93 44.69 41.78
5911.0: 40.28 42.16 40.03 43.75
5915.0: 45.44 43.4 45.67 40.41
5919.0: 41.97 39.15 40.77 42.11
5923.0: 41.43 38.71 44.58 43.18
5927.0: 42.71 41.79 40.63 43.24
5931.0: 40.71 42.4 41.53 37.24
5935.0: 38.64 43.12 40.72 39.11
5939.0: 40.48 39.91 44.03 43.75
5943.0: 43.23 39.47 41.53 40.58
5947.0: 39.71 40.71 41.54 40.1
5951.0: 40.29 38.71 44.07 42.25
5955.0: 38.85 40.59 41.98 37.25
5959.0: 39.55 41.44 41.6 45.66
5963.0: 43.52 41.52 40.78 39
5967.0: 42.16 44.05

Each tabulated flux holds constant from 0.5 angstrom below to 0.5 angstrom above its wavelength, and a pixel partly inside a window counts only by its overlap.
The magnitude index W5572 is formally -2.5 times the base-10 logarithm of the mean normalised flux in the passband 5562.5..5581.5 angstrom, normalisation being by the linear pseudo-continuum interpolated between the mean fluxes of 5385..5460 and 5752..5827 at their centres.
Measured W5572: 0.01 mag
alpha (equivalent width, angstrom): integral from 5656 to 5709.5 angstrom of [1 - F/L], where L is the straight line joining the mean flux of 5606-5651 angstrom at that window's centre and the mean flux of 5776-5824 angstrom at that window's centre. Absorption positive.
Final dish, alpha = -0.8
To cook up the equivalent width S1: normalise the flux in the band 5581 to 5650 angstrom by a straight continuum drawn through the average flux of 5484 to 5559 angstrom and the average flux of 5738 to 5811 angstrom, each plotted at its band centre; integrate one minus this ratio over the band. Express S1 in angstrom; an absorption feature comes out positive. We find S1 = 1.0 angstrom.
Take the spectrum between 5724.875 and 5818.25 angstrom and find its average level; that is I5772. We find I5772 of 42.7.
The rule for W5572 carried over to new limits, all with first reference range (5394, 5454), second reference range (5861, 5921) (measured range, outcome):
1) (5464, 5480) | 0.001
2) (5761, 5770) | -0.019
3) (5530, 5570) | -0.011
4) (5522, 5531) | -0.040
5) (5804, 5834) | -0.029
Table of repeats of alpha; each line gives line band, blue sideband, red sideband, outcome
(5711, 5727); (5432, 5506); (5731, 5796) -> 0.1 angstrom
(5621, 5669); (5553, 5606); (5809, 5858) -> -0.3 angstrom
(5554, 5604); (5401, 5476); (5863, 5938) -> 0.4 angstrom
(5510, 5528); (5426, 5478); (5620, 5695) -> -0.2 angstrom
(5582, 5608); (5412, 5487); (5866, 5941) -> 0.4 angstrom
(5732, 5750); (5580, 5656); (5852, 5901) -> -0.8 angstrom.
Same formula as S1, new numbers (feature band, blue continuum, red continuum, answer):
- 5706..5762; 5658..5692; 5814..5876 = 0.4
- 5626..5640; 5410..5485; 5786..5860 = -0.1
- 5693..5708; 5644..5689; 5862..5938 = -0.5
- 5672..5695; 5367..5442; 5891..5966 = -0.8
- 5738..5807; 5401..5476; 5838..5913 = -1.3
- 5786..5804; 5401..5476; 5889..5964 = -0.4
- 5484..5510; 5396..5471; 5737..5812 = 0.1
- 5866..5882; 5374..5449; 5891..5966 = -0.5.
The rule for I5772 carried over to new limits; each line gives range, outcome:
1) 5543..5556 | 43.4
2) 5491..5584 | 42.5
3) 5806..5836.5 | 42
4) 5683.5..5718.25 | 42.4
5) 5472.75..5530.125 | 42.7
